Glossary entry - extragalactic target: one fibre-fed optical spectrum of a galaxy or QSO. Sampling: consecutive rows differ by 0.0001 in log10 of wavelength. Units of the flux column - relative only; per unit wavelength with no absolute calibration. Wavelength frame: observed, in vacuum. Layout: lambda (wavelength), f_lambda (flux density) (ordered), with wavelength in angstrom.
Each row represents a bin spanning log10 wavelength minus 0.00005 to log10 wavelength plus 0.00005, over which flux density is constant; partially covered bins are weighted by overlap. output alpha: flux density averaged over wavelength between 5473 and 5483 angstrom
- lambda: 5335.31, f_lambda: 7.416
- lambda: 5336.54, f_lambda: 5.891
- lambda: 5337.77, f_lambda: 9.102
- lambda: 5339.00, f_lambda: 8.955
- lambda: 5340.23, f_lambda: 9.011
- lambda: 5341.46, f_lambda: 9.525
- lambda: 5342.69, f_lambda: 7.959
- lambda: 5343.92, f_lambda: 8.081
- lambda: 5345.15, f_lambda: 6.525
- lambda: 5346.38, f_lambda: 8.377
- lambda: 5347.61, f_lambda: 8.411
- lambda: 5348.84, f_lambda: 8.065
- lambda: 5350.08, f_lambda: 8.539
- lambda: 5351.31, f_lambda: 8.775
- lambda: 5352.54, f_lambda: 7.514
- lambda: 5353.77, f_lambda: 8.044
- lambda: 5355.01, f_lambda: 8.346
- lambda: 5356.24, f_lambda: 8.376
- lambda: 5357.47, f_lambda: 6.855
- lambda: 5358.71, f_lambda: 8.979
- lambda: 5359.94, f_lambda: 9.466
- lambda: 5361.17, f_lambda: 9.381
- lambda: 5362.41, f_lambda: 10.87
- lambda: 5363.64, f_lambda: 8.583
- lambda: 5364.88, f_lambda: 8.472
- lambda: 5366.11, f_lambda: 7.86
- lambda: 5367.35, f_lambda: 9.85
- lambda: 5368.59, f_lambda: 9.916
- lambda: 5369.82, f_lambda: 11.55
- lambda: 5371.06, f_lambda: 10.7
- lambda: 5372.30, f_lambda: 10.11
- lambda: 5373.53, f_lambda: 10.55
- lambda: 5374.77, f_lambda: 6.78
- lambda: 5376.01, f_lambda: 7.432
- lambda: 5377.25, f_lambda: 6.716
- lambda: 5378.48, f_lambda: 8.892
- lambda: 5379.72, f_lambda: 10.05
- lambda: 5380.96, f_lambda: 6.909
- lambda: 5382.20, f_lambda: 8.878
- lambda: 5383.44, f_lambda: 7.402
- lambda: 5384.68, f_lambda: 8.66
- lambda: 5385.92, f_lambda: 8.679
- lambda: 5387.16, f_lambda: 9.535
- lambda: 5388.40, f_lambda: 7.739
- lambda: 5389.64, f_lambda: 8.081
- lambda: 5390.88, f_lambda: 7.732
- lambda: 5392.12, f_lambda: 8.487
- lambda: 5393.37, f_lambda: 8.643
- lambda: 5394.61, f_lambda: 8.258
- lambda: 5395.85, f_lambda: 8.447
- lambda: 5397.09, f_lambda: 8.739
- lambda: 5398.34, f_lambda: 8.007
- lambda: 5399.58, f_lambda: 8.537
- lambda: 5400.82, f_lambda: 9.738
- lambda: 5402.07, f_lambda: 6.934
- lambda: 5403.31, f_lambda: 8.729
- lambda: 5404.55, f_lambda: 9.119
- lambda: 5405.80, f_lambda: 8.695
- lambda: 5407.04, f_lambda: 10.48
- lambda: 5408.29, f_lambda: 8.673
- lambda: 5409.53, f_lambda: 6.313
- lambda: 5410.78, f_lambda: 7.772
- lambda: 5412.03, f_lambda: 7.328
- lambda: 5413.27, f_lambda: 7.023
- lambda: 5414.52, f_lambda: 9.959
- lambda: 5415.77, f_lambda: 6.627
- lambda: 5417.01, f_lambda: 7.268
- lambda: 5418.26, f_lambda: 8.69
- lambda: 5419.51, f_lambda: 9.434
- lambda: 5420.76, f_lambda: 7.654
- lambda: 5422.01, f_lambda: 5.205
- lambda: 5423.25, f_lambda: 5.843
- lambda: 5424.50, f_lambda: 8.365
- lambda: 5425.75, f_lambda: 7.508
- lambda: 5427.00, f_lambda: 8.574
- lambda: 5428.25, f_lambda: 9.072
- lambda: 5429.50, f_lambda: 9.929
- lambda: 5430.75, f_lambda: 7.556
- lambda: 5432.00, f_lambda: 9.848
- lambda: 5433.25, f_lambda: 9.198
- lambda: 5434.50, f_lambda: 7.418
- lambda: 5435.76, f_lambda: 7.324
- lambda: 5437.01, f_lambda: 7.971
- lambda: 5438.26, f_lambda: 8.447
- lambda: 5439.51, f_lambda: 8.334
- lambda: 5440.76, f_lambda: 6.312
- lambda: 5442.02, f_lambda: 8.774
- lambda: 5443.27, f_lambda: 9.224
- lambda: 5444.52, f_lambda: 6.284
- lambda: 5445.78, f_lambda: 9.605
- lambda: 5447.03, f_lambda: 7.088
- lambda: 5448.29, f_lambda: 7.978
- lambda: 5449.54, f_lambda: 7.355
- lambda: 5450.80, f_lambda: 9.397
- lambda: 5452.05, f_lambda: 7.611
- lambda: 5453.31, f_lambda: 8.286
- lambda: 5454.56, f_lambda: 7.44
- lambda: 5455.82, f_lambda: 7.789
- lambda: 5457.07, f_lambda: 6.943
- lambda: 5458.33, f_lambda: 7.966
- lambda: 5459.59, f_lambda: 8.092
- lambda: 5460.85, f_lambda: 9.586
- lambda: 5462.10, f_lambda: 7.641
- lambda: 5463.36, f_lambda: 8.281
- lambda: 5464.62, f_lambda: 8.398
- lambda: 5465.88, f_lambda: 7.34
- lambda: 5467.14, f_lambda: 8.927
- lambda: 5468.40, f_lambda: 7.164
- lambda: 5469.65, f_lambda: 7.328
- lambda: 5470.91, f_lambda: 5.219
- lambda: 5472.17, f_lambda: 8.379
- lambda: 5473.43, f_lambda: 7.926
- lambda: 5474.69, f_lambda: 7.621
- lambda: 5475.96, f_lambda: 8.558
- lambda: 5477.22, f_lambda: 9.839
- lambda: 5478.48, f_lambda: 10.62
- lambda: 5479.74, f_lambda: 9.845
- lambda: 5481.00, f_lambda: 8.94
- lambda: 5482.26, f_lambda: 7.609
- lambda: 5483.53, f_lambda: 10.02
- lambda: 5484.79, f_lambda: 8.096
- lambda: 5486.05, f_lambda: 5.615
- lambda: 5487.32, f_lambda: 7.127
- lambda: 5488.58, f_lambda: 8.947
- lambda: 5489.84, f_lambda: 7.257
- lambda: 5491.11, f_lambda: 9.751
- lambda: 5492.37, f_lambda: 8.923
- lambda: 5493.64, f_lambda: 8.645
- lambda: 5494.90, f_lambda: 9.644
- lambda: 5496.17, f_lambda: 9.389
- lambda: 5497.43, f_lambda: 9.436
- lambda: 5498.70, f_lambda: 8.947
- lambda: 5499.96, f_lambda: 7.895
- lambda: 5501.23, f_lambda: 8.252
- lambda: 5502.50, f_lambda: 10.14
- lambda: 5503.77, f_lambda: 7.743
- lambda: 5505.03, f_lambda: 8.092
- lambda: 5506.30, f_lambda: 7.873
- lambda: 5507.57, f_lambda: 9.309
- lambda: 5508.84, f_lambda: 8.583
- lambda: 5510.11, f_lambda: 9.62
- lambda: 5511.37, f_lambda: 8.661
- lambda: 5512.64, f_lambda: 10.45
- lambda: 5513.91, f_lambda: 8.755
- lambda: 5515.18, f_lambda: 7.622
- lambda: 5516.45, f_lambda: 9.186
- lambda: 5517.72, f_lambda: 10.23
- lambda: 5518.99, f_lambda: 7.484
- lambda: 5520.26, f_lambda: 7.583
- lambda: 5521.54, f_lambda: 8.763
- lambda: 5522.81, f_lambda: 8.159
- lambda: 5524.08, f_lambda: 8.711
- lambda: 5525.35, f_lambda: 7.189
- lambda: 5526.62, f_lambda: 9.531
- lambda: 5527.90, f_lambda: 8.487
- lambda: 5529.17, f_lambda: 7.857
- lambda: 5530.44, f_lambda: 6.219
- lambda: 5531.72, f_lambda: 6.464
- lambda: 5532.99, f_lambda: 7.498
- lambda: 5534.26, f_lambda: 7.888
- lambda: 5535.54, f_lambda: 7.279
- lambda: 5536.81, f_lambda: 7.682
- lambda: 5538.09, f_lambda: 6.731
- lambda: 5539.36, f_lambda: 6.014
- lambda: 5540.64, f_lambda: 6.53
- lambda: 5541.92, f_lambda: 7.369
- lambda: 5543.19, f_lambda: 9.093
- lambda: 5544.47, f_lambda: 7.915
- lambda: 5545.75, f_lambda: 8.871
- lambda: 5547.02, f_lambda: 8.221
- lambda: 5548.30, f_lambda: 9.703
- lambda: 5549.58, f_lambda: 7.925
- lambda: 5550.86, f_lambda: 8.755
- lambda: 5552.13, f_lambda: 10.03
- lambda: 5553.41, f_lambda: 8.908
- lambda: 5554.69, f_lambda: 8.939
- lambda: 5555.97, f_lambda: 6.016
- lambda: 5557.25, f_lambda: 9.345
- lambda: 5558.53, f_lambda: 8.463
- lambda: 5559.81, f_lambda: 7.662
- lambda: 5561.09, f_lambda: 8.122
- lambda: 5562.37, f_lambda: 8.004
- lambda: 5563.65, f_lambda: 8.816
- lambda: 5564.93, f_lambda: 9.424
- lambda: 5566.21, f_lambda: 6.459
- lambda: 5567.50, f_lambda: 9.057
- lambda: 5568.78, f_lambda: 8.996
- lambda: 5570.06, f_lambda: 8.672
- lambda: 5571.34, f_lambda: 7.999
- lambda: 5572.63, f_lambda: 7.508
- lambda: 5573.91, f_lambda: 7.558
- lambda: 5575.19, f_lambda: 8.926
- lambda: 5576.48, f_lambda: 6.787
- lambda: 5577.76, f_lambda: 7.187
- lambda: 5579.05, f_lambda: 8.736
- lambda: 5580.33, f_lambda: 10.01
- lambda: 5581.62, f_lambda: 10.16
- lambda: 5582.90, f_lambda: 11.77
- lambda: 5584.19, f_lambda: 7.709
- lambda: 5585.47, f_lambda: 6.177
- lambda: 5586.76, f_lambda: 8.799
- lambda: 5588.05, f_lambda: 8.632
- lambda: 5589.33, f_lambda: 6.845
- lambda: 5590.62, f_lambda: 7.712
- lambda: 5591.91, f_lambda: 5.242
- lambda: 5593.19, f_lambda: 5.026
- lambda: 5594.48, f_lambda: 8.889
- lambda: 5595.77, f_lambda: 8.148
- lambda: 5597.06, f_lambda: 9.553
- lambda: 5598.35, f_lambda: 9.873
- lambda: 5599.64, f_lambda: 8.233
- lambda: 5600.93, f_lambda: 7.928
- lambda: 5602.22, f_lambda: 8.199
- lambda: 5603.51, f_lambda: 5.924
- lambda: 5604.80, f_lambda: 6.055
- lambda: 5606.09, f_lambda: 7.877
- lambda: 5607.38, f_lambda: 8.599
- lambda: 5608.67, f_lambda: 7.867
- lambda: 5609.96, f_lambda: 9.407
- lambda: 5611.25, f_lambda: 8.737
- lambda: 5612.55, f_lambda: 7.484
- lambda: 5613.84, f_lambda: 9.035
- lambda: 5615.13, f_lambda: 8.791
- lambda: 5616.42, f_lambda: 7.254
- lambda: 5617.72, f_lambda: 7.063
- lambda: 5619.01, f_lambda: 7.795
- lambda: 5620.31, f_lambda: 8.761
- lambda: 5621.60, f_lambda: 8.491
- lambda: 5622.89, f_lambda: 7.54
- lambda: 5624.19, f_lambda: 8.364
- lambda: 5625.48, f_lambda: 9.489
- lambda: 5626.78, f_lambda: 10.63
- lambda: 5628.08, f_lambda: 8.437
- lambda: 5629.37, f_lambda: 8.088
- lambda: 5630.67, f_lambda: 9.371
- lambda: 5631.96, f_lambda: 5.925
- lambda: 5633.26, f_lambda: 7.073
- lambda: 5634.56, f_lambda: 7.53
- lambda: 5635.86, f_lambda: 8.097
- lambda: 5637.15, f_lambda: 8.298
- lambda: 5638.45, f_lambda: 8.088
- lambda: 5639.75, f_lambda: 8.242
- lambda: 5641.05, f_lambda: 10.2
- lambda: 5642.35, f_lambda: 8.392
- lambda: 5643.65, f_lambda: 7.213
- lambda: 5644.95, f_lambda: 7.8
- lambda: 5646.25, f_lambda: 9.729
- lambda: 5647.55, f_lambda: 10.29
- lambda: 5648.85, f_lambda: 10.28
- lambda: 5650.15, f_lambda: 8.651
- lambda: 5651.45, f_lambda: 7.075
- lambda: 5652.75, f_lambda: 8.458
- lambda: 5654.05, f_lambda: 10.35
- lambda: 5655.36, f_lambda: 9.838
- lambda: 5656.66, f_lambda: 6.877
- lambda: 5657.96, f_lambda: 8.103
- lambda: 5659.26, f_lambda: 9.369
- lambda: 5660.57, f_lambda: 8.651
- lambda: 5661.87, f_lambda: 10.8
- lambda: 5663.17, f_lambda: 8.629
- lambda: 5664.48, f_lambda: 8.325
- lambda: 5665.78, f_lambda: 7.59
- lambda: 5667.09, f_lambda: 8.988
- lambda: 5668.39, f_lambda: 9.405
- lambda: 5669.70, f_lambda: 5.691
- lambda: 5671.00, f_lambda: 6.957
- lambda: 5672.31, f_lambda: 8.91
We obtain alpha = 8.89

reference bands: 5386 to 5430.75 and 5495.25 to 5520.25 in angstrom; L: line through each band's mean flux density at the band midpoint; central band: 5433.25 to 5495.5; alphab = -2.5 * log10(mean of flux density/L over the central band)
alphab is 0.05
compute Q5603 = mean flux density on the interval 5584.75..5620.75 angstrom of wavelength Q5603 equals 7.85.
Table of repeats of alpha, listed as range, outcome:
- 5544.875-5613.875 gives 8.23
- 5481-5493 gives 8.19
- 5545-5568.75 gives 8.49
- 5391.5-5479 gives 8.13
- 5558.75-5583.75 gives 8.51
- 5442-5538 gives 8.28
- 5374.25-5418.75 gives 8.22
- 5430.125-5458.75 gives 8.01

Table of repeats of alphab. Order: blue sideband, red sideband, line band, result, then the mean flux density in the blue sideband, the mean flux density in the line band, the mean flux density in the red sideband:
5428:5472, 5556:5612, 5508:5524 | -0.09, 8.03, 8.76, 8.14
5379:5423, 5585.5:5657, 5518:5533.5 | 0.05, 8.22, 7.88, 8.22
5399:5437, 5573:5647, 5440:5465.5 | 0.02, 8.16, 8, 8.17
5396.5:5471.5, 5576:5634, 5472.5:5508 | -0.07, 8.04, 8.64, 8.13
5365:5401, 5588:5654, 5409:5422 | 0.13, 8.7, 7.69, 8.19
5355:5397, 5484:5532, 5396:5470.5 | 0.07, 8.75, 8.08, 8.46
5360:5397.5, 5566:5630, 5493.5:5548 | 0.02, 8.81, 8.28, 8.18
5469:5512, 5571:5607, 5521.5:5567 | 0.03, 8.53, 8.02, 7.98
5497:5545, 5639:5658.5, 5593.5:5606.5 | 0.07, 8.18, 7.99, 8.77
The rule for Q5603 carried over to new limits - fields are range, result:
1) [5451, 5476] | 7.83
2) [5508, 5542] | 8.04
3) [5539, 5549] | 8.01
